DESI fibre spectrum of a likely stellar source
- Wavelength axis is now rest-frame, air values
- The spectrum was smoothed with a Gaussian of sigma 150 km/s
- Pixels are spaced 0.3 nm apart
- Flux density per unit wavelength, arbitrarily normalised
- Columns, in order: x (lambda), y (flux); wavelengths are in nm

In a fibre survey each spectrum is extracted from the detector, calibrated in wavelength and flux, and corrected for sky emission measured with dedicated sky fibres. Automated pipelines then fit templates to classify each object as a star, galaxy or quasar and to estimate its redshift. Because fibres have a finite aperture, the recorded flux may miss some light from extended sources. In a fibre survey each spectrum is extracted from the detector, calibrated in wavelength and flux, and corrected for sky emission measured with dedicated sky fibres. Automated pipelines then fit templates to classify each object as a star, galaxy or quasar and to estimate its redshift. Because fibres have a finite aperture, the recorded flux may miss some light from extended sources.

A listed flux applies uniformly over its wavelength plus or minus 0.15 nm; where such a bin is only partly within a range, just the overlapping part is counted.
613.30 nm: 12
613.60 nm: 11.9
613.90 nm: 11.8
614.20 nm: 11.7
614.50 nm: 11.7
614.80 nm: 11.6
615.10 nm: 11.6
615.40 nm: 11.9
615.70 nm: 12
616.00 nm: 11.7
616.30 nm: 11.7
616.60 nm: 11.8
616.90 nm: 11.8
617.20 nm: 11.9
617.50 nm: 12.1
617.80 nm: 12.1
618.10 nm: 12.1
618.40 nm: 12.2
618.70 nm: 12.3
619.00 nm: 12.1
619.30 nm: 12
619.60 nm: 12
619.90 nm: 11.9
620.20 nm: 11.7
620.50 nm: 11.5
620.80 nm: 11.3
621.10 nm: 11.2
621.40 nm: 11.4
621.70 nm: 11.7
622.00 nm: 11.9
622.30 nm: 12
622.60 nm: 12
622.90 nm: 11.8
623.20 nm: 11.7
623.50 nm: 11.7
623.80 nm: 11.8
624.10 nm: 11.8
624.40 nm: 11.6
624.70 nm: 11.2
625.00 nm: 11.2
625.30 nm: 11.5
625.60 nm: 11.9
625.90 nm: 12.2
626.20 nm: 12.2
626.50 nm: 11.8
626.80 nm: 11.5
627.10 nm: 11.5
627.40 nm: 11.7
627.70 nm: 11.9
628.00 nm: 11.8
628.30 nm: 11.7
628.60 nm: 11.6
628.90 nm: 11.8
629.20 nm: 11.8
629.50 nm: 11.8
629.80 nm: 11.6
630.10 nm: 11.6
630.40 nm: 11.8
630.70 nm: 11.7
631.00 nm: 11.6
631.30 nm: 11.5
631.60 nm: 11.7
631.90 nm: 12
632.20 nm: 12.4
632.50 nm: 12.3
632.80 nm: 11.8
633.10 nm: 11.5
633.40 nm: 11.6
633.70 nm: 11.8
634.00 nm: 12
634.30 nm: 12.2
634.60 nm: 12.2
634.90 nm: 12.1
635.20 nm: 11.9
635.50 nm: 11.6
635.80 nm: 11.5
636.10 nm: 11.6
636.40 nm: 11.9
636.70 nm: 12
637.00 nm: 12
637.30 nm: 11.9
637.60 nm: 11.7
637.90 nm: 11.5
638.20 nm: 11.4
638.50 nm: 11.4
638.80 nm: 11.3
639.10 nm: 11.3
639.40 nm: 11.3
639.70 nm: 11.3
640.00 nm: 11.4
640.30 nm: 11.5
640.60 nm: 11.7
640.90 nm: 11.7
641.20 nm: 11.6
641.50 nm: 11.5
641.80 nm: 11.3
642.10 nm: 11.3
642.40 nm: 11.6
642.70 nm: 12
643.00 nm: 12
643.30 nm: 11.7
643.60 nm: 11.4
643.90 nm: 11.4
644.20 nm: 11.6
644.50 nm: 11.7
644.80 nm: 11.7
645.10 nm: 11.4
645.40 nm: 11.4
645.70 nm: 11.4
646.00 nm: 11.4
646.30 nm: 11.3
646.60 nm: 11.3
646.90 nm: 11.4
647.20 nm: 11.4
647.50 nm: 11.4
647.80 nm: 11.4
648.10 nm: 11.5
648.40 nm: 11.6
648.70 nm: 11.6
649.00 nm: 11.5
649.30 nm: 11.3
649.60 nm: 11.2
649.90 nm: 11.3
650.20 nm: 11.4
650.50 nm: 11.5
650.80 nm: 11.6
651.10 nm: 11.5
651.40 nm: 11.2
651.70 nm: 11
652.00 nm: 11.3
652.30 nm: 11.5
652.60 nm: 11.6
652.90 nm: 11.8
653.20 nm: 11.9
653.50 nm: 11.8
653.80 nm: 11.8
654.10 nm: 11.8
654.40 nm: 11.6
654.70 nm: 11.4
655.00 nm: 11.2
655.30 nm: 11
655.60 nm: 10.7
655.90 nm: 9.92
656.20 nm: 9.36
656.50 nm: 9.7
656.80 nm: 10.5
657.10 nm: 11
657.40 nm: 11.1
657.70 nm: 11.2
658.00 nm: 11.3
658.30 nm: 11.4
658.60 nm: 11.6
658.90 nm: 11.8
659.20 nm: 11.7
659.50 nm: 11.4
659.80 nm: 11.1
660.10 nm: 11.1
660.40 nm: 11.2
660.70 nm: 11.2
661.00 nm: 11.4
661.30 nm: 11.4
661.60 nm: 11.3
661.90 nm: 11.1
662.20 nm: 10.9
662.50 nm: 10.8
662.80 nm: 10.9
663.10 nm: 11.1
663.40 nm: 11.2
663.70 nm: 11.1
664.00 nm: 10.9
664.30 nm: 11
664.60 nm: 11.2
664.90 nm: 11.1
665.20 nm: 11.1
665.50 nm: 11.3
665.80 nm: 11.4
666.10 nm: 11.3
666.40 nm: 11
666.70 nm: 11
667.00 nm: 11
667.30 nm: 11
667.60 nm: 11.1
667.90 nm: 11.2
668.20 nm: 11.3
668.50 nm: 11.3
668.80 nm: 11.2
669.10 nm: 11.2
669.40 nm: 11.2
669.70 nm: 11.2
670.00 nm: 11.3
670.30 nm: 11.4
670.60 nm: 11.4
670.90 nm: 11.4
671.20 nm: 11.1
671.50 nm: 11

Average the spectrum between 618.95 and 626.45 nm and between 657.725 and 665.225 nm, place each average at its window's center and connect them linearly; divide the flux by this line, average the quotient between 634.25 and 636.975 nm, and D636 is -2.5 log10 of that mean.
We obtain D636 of -0.03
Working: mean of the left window 11.7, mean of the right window 11.2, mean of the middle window 11.9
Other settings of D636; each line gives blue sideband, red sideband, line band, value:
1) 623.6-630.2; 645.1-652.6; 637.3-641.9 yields 0.00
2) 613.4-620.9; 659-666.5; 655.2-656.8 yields 0.11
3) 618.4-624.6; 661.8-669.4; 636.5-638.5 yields -0.02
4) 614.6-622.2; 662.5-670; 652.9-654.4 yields -0.05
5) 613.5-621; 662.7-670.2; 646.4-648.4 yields 0.00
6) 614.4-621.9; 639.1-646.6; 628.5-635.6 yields -0.02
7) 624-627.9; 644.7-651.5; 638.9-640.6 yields 0.01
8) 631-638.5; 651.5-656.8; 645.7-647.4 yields 0.00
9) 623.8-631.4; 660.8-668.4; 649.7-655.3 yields -0.02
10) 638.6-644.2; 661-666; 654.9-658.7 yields 0.05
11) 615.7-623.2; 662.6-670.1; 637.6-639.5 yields 0.02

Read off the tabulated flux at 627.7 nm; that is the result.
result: 11.9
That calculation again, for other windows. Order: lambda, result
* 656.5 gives 9.7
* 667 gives 11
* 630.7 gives 11.7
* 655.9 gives 9.92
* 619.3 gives 12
